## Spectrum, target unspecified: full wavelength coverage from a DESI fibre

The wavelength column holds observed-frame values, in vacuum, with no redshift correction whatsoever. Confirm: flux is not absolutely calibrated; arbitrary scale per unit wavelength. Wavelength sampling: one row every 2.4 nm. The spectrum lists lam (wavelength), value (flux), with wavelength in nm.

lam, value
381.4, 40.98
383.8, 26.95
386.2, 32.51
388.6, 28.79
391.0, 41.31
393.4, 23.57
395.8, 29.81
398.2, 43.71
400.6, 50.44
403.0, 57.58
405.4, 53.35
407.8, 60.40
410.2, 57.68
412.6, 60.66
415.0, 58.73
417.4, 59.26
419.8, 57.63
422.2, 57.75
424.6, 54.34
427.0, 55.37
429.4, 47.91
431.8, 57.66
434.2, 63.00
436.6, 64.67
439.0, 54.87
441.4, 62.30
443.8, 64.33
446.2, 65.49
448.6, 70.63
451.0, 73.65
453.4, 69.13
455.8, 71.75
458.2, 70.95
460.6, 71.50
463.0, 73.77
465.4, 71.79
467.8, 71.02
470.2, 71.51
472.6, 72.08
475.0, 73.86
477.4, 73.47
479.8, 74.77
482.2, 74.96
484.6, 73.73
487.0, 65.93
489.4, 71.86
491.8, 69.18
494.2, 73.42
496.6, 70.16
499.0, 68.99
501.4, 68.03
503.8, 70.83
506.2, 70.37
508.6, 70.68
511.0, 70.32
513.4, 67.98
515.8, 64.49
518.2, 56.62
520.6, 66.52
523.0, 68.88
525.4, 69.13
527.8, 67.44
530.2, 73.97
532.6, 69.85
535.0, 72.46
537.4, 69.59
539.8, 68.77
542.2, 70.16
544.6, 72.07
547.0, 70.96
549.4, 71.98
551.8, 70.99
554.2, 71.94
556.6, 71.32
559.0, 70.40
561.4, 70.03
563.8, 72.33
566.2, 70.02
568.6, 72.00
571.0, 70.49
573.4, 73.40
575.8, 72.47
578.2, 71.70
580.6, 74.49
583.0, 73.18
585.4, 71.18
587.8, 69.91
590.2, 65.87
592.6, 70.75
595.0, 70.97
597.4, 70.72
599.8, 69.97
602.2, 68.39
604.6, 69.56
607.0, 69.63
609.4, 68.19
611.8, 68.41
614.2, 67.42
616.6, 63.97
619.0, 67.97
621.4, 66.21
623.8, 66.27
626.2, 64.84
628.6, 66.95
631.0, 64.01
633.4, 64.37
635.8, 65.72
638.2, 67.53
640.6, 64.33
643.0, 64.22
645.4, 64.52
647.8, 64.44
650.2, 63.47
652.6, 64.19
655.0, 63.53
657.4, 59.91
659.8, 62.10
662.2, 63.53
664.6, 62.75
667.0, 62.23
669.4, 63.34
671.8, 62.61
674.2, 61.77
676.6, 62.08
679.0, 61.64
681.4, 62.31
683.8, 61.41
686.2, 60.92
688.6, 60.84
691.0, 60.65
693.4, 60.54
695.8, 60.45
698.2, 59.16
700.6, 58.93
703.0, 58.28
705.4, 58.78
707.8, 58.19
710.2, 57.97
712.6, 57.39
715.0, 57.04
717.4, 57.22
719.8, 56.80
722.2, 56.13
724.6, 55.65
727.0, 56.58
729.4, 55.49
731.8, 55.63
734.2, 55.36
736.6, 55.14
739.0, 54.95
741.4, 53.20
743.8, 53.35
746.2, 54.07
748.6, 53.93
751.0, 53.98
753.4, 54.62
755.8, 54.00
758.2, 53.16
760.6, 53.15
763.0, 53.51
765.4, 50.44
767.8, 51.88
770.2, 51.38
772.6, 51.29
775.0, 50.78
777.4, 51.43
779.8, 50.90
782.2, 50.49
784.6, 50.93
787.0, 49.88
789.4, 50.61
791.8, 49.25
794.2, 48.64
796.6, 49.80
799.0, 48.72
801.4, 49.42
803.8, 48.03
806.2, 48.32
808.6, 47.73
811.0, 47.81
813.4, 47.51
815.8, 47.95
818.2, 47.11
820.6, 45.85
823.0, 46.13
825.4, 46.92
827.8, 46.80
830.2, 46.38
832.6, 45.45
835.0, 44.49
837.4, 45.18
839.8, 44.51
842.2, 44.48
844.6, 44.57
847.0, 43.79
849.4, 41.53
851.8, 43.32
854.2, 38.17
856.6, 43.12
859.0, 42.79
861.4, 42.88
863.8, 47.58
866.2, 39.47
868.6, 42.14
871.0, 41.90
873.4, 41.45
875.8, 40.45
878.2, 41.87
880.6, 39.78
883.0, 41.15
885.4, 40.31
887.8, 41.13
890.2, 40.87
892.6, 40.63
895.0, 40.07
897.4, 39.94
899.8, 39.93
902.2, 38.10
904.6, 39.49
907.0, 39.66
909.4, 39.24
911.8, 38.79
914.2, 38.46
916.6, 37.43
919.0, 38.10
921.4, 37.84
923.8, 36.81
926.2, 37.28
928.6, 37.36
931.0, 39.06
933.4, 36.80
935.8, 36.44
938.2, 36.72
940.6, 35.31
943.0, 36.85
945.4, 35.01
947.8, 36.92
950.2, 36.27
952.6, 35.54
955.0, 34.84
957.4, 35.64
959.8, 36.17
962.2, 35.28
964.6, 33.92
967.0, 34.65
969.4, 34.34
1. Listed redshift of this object 0.000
